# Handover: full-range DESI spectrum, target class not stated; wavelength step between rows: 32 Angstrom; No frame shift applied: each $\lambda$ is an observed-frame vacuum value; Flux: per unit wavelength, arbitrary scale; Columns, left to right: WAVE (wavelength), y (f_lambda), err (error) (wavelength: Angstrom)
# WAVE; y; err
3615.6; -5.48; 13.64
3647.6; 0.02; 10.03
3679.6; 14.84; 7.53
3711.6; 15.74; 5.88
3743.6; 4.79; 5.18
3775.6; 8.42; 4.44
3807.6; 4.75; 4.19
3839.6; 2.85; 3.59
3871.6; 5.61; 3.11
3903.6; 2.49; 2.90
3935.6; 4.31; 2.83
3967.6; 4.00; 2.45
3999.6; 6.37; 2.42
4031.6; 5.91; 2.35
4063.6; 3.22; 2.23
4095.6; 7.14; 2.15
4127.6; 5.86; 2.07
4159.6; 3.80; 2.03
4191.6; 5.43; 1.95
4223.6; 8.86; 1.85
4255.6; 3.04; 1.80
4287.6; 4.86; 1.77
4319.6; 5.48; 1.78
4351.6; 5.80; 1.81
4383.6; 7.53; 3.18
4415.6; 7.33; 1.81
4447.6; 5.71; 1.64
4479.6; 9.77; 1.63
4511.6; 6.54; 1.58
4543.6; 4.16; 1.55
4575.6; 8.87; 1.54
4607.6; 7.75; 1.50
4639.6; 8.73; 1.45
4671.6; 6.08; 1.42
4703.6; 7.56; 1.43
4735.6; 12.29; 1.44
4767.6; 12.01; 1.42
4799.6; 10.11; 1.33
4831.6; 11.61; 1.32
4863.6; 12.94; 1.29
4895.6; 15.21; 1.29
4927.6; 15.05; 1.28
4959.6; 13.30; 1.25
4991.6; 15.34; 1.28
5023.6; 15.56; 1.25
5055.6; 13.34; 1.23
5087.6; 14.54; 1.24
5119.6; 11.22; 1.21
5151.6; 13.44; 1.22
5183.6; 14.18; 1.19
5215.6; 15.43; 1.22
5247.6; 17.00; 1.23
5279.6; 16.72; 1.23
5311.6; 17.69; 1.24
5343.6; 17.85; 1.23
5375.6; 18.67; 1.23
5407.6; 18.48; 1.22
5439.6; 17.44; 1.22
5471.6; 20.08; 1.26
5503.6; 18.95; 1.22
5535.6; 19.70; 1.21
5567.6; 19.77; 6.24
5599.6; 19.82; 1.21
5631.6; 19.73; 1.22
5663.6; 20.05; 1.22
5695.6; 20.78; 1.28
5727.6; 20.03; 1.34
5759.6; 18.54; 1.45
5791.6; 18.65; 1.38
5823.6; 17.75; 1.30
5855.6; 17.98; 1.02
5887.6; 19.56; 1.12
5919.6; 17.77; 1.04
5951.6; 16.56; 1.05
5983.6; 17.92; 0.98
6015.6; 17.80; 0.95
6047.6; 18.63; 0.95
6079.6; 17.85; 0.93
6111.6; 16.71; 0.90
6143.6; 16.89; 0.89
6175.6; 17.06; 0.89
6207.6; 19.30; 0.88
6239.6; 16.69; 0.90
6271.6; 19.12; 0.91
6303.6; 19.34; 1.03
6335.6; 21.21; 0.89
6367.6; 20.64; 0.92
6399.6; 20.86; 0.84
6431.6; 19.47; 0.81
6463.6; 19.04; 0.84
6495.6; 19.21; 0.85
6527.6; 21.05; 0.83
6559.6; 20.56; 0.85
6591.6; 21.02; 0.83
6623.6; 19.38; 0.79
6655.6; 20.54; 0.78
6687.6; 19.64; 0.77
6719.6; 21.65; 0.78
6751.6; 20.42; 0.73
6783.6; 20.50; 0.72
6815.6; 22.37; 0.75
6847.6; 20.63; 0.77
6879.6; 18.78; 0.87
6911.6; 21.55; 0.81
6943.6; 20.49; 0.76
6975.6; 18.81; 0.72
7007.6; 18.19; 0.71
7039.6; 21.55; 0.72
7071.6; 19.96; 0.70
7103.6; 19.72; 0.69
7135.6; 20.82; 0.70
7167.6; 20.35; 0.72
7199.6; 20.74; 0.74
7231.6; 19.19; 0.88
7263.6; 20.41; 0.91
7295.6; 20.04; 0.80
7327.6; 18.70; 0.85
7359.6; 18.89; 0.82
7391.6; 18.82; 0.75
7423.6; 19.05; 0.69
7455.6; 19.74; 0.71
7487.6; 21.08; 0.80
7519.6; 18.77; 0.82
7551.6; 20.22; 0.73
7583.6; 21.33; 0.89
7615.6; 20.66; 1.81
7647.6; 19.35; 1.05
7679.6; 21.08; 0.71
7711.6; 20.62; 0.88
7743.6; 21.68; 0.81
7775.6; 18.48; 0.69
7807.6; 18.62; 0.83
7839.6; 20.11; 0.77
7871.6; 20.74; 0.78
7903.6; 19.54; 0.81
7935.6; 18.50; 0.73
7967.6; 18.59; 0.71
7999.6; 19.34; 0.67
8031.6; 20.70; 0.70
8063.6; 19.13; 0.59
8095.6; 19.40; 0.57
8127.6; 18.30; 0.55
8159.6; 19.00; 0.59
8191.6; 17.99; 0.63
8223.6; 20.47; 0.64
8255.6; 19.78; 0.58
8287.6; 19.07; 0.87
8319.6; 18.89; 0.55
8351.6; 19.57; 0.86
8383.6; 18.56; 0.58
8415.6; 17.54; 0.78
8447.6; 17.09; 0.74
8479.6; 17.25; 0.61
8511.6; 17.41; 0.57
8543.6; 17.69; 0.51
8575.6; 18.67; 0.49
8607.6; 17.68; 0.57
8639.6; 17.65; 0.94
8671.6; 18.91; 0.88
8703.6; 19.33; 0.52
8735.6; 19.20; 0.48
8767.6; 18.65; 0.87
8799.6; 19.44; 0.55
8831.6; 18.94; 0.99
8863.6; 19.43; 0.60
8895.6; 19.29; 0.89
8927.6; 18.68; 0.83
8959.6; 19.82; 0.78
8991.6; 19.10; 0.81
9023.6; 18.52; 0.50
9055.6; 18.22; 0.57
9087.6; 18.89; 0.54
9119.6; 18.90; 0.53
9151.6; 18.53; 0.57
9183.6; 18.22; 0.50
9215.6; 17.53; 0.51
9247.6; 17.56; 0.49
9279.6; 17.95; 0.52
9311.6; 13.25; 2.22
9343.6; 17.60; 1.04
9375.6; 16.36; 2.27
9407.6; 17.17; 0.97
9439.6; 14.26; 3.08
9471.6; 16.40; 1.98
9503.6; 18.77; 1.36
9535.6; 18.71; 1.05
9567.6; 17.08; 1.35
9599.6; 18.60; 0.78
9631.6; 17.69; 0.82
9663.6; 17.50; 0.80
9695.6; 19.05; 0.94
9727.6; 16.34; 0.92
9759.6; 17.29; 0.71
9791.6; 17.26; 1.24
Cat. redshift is 0.19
